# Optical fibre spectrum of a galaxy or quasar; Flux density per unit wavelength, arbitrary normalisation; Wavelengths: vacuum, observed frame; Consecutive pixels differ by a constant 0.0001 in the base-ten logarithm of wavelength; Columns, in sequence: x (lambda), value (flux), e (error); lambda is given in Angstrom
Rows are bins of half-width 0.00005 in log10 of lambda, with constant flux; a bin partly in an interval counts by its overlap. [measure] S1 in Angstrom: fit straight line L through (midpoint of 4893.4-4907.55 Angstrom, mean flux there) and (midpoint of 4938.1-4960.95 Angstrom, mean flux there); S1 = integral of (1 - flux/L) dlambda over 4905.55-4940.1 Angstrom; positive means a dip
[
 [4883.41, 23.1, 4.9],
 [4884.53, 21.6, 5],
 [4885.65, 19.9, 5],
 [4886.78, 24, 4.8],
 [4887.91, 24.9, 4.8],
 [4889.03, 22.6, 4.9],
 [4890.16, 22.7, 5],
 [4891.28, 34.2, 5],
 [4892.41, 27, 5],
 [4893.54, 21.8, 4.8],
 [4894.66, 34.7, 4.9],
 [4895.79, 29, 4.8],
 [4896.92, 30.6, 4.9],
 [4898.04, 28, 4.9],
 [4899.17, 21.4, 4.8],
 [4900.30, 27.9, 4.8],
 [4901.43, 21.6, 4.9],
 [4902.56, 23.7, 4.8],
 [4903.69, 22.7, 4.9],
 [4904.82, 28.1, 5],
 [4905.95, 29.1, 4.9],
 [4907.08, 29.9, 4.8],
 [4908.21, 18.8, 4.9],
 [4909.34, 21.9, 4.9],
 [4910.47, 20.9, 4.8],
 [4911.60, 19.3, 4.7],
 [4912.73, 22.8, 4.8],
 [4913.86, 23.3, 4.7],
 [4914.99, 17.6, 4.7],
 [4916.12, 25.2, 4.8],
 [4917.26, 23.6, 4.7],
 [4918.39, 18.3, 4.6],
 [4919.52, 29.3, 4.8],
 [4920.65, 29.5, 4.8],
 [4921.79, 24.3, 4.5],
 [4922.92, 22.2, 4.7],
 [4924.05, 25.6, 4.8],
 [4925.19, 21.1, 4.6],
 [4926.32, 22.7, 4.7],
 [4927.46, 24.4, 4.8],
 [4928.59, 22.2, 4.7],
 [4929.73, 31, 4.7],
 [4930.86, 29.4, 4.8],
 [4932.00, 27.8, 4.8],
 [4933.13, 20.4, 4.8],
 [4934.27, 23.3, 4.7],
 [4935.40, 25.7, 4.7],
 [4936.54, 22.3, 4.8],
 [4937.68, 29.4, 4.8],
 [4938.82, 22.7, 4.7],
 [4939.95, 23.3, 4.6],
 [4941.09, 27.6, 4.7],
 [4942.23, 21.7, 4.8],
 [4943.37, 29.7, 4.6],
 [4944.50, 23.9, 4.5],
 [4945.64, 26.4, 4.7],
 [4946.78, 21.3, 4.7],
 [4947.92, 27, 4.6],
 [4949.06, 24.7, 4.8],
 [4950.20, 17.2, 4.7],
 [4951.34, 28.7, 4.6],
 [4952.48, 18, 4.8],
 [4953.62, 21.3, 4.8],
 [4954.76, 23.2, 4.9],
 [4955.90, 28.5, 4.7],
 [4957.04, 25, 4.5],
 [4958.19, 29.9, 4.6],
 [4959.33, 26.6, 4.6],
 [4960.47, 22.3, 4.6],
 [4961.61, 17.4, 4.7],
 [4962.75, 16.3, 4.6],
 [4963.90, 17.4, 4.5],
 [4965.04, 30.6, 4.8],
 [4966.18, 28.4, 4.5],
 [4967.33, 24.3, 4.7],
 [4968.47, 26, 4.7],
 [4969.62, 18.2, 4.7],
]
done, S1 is 2.3 Angstrom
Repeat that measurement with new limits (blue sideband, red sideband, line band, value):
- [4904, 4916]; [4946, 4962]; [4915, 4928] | -0.3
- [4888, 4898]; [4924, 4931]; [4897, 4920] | 2.3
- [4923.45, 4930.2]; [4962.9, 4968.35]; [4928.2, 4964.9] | 0.4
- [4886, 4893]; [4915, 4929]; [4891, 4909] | -1.1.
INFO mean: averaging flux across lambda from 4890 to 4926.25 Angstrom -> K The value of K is 24.9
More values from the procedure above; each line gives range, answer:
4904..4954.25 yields 24.2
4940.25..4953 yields 24.2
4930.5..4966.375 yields 24.2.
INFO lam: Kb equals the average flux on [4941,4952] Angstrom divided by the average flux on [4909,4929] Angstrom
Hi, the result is 1.1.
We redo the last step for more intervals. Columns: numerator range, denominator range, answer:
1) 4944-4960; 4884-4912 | 0.97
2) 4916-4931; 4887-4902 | 0.93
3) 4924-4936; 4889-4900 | 0.90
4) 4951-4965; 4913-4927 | 0.98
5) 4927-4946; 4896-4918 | 1.05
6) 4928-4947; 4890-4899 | 0.89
